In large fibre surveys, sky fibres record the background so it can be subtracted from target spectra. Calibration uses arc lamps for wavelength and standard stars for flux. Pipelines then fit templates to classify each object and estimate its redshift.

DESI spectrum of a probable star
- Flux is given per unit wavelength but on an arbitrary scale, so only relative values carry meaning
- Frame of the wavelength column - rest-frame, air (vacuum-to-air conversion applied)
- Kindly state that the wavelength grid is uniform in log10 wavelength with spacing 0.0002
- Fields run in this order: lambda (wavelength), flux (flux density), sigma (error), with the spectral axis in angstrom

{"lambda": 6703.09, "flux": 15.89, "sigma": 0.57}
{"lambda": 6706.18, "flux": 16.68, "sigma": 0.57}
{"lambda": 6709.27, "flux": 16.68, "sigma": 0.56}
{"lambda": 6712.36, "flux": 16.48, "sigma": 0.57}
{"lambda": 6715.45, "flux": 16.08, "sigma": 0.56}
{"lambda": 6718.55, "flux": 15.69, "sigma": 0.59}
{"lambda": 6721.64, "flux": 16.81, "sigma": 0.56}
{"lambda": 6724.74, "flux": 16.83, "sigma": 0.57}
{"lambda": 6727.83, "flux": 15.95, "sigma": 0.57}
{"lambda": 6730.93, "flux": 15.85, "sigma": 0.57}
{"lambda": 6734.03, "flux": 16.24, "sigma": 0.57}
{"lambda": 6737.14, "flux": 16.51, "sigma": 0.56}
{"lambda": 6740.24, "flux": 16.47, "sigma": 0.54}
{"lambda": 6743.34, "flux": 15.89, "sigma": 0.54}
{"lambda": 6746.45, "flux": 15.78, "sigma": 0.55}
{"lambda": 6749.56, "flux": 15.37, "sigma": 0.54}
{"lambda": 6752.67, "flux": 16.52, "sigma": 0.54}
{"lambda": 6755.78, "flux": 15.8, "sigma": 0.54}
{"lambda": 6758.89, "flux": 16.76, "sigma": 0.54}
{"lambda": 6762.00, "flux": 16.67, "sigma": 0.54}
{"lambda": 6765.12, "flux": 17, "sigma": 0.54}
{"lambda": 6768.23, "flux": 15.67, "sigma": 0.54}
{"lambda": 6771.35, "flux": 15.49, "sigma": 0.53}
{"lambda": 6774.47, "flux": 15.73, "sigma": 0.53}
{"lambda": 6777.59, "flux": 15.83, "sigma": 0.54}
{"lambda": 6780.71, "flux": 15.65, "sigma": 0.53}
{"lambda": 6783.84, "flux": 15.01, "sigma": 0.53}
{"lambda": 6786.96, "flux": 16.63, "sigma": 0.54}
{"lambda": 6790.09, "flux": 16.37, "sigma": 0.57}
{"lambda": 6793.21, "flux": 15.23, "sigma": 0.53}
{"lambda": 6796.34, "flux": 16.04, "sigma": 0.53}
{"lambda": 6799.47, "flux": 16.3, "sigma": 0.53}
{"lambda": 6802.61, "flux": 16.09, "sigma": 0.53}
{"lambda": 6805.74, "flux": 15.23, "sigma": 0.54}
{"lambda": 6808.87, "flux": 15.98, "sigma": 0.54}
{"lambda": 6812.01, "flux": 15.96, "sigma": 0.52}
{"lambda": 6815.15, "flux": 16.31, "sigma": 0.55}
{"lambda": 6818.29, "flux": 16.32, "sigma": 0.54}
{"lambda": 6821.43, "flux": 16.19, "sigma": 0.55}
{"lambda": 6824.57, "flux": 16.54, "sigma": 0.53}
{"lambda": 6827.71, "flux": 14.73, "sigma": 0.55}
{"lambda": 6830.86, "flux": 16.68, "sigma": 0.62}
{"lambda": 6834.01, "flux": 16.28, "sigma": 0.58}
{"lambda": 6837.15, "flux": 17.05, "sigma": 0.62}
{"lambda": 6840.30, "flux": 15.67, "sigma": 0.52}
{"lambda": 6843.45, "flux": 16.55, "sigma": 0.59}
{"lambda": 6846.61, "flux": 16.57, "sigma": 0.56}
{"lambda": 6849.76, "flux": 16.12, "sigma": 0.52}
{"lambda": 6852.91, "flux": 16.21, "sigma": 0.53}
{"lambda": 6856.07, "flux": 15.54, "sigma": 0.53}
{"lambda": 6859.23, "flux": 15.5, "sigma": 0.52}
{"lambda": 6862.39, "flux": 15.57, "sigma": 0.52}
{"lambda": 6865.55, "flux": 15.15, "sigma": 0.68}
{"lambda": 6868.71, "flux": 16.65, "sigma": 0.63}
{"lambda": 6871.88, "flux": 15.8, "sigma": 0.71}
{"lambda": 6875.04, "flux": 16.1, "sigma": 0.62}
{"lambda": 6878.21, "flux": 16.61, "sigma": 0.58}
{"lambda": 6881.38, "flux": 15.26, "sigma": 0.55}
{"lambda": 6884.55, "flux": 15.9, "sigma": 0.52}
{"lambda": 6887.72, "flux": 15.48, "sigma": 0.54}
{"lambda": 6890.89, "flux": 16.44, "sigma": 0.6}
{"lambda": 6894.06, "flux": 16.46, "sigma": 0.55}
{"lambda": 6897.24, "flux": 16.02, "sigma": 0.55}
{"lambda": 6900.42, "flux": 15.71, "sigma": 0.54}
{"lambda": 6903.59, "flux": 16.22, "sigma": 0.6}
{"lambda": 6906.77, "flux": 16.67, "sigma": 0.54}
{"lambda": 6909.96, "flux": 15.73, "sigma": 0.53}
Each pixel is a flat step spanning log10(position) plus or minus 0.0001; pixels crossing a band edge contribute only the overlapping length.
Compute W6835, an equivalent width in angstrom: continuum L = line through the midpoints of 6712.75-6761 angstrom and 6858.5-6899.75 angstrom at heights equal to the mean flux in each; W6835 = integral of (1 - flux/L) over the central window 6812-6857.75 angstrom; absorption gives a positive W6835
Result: -0.53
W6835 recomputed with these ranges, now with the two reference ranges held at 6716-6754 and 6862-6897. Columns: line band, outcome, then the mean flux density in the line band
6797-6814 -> 0.1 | 15.9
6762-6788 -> 0.3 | 15.9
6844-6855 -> -0.2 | 16.3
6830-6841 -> -0.3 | 16.5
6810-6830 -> 0.0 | 16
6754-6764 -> -0.2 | 16.4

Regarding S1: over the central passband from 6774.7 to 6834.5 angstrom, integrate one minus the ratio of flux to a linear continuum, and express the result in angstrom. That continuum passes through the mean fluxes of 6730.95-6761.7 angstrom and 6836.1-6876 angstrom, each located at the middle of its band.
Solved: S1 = 0.5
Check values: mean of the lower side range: 16.2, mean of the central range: 16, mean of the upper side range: 16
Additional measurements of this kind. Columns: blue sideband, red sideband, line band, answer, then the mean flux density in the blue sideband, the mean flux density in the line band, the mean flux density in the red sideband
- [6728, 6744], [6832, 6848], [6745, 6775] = 0.3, 16.2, 16.1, 16.4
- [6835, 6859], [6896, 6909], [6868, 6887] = 0.2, 16.2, 16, 16.1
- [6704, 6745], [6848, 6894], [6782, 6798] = 0.3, 16.3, 15.9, 15.9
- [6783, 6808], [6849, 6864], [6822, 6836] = -0.2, 15.9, 16.1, 15.8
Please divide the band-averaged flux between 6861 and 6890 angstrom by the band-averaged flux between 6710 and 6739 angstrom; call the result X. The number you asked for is 0.97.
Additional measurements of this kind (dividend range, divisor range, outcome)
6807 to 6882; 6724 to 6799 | 1.00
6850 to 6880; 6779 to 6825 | 1.00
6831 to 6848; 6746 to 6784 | 1.03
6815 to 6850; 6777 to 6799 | 1.03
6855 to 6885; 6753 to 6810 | 0.99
